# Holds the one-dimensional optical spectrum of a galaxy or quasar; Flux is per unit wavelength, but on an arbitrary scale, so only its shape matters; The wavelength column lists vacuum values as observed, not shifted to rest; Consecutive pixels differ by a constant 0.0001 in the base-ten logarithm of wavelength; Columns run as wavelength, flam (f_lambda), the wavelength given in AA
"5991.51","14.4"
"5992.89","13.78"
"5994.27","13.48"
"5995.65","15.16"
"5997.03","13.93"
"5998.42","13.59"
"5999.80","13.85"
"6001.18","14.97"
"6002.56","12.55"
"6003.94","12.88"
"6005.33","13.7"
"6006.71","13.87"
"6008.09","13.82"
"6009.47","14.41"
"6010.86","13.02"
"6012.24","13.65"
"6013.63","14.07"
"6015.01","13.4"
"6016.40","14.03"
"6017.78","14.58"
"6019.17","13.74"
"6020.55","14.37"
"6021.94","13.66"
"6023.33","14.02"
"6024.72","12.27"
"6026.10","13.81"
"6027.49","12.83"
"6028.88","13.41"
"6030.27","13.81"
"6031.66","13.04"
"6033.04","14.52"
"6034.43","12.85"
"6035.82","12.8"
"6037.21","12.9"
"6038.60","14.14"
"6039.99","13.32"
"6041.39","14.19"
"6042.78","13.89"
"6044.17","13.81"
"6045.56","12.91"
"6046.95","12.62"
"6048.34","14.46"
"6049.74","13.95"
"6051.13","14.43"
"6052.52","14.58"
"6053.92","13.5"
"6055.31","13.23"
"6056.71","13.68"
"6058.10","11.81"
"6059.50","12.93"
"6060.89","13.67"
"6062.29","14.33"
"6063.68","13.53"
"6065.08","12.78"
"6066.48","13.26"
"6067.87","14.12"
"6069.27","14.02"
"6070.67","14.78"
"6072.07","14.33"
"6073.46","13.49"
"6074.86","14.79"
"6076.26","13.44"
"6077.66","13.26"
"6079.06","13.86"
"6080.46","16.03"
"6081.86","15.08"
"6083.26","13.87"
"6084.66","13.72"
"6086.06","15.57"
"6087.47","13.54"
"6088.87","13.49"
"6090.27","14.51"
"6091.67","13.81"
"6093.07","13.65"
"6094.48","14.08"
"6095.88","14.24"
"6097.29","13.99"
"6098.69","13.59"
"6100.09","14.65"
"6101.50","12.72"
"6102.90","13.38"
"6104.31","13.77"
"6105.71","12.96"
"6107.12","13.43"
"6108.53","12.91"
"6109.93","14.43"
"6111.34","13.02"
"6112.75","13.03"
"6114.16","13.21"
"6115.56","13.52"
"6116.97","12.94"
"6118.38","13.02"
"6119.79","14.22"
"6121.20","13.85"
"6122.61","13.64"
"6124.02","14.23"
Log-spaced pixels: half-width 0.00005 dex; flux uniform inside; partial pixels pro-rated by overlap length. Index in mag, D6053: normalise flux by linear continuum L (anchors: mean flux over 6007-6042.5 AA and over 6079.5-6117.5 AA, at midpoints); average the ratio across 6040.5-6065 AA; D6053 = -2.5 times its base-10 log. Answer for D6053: 0.009 mag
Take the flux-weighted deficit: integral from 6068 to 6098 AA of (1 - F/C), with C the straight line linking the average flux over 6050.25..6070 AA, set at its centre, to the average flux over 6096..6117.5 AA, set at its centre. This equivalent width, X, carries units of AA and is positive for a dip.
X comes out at -1.4 AA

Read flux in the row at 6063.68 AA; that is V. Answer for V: 13.53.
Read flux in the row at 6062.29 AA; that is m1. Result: 14.33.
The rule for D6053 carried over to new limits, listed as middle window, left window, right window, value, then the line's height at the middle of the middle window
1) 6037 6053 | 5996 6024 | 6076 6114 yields 0.00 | 13.8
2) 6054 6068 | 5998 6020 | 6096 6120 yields 0.02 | 13.6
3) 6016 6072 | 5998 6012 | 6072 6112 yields 0.01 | 13.8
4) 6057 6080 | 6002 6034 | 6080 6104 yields 0.02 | 13.9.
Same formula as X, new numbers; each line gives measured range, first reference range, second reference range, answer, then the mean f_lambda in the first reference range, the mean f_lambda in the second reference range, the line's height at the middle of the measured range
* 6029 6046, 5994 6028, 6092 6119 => 0.2 AA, 13.8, 13.5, 13.7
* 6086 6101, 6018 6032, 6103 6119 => -0.8 AA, 13.5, 13.3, 13.3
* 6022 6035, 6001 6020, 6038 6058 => 0.3 AA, 13.7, 13.7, 13.7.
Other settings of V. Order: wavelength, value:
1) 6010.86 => 13.02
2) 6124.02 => 14.23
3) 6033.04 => 14.52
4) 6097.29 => 13.99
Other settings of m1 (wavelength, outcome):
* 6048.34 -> 14.46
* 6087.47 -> 13.54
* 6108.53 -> 12.91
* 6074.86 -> 14.79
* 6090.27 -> 14.51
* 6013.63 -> 14.07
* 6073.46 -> 13.49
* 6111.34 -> 13.02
